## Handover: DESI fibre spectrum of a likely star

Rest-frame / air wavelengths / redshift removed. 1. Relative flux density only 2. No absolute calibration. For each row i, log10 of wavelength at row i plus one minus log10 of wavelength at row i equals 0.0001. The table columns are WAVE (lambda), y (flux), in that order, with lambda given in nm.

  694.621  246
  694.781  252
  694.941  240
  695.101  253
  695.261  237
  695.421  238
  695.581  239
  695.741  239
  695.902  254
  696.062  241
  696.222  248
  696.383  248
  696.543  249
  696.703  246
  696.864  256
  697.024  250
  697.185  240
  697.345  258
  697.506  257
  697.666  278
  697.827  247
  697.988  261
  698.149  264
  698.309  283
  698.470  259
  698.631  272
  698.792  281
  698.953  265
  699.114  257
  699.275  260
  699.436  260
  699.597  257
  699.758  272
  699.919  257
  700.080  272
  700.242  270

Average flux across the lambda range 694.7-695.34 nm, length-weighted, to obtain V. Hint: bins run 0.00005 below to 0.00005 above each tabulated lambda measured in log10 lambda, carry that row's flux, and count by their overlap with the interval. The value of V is 246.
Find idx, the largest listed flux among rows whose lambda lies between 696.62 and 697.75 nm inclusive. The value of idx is 278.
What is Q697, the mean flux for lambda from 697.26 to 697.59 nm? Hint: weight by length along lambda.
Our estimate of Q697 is 258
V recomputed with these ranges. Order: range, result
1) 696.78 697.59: 252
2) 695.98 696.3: 245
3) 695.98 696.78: 247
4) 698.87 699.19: 261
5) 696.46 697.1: 251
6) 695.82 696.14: 247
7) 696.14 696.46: 248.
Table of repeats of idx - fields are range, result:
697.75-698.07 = 261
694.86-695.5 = 253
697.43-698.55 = 283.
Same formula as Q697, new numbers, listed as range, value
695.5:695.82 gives 239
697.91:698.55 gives 267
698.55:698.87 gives 276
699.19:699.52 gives 260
